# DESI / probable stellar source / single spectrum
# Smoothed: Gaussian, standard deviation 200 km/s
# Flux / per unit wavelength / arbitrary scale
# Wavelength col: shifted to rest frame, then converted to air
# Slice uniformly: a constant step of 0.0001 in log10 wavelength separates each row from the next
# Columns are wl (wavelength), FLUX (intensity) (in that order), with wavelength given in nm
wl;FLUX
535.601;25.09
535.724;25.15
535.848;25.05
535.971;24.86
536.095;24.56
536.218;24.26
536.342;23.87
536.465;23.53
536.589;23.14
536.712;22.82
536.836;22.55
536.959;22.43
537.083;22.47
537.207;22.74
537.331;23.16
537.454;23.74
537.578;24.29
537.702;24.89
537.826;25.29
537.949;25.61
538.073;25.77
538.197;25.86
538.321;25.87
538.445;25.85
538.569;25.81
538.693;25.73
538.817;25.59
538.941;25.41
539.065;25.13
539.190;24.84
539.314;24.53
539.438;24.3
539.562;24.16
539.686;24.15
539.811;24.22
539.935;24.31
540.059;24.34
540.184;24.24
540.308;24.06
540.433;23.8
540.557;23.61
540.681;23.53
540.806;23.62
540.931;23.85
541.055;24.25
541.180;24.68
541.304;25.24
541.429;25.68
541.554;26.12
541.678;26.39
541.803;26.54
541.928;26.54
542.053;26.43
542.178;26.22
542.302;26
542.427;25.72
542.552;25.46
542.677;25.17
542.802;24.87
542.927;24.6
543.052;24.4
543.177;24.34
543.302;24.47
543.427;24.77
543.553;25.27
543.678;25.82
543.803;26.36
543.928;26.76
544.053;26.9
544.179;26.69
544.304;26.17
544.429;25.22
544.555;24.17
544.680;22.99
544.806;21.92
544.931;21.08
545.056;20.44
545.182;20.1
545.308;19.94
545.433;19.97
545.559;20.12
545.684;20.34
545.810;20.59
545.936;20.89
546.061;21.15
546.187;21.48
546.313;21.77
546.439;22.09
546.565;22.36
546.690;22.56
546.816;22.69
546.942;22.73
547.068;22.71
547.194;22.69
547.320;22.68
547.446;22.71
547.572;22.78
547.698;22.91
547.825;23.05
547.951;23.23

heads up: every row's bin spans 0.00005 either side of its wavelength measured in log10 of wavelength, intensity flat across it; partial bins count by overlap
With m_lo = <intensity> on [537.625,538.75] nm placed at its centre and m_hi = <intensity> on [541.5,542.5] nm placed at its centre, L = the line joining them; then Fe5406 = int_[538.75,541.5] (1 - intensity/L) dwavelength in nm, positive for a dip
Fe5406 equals 0.16 nm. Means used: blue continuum 25.6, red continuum 26.3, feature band 24.4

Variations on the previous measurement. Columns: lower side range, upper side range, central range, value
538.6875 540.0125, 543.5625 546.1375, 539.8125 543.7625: -0.18 nm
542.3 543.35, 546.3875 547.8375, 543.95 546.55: 0.15 nm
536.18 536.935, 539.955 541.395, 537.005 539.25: -0.12 nm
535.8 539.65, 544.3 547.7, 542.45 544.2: -0.20 nm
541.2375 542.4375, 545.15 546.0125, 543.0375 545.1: -0.18 nm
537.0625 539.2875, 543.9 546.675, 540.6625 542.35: -0.12 nm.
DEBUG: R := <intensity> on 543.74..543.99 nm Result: 26.6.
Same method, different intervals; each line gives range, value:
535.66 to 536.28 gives 24.8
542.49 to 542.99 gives 25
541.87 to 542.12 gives 26.4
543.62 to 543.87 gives 26.2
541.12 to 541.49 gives 25.2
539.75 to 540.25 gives 24.3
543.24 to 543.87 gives 25.3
